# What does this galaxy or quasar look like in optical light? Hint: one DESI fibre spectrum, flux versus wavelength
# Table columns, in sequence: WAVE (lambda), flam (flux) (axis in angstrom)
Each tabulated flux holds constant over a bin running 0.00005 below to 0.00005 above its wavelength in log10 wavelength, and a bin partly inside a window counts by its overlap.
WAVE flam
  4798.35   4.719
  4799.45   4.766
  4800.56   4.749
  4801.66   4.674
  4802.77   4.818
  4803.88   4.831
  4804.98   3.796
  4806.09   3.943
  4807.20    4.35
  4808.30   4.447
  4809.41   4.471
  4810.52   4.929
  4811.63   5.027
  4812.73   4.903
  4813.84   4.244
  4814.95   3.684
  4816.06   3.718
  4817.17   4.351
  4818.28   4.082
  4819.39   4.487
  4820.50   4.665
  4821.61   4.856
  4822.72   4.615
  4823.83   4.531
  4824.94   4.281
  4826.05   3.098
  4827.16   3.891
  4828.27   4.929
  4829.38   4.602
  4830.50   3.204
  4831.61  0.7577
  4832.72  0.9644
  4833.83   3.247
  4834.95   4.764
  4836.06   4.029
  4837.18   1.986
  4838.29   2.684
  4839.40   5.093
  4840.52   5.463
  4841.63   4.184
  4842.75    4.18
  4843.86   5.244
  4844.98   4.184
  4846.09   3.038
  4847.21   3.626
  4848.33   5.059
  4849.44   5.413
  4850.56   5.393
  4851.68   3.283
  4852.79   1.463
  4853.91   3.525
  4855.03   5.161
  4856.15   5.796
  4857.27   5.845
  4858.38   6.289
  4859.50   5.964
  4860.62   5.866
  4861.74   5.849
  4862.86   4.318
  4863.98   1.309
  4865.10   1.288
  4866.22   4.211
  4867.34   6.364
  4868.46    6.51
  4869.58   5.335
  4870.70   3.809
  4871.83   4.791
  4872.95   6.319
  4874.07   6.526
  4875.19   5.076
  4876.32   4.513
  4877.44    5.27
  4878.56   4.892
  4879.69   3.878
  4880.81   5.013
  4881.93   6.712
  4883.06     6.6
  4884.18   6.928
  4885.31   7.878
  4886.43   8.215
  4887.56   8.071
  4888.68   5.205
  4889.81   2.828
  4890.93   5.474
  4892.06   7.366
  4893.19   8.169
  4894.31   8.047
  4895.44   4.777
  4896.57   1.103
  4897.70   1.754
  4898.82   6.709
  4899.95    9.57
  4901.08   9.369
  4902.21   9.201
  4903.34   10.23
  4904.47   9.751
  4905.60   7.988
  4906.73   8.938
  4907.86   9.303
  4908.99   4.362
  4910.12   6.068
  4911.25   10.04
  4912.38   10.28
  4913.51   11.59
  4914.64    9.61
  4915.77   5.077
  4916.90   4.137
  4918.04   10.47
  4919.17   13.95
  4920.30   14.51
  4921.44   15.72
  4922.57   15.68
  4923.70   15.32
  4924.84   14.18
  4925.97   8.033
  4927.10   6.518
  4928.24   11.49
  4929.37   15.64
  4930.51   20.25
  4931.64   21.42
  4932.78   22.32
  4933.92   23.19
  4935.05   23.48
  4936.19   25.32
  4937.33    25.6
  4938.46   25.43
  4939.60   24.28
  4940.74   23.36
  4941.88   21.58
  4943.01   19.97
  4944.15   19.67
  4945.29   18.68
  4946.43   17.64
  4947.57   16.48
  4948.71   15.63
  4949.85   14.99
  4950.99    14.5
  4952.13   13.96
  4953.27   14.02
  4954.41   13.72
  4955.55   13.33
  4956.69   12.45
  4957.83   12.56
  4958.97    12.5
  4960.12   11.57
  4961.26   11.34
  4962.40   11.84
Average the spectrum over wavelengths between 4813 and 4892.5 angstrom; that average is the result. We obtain 4.65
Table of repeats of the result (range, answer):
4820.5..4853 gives 3.9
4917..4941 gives 17.6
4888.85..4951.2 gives 13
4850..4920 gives 6.32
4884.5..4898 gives 5.84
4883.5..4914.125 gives 7.38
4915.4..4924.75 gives 12.1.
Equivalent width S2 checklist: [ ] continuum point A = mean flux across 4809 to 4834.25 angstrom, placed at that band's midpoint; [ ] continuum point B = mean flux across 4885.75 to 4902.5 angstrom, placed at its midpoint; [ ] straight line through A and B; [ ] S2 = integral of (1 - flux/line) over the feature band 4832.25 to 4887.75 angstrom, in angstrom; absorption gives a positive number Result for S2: 4.92 angstrom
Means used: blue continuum 3.98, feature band 4.82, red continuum 6.36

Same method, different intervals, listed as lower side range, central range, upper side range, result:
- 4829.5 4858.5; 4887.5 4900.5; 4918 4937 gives 6.6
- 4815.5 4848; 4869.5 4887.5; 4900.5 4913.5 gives 3.0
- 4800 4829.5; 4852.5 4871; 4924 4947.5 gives 9.9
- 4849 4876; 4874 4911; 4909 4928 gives 6.1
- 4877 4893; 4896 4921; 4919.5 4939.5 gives 8.2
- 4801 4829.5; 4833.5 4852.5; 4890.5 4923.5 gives 5.2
